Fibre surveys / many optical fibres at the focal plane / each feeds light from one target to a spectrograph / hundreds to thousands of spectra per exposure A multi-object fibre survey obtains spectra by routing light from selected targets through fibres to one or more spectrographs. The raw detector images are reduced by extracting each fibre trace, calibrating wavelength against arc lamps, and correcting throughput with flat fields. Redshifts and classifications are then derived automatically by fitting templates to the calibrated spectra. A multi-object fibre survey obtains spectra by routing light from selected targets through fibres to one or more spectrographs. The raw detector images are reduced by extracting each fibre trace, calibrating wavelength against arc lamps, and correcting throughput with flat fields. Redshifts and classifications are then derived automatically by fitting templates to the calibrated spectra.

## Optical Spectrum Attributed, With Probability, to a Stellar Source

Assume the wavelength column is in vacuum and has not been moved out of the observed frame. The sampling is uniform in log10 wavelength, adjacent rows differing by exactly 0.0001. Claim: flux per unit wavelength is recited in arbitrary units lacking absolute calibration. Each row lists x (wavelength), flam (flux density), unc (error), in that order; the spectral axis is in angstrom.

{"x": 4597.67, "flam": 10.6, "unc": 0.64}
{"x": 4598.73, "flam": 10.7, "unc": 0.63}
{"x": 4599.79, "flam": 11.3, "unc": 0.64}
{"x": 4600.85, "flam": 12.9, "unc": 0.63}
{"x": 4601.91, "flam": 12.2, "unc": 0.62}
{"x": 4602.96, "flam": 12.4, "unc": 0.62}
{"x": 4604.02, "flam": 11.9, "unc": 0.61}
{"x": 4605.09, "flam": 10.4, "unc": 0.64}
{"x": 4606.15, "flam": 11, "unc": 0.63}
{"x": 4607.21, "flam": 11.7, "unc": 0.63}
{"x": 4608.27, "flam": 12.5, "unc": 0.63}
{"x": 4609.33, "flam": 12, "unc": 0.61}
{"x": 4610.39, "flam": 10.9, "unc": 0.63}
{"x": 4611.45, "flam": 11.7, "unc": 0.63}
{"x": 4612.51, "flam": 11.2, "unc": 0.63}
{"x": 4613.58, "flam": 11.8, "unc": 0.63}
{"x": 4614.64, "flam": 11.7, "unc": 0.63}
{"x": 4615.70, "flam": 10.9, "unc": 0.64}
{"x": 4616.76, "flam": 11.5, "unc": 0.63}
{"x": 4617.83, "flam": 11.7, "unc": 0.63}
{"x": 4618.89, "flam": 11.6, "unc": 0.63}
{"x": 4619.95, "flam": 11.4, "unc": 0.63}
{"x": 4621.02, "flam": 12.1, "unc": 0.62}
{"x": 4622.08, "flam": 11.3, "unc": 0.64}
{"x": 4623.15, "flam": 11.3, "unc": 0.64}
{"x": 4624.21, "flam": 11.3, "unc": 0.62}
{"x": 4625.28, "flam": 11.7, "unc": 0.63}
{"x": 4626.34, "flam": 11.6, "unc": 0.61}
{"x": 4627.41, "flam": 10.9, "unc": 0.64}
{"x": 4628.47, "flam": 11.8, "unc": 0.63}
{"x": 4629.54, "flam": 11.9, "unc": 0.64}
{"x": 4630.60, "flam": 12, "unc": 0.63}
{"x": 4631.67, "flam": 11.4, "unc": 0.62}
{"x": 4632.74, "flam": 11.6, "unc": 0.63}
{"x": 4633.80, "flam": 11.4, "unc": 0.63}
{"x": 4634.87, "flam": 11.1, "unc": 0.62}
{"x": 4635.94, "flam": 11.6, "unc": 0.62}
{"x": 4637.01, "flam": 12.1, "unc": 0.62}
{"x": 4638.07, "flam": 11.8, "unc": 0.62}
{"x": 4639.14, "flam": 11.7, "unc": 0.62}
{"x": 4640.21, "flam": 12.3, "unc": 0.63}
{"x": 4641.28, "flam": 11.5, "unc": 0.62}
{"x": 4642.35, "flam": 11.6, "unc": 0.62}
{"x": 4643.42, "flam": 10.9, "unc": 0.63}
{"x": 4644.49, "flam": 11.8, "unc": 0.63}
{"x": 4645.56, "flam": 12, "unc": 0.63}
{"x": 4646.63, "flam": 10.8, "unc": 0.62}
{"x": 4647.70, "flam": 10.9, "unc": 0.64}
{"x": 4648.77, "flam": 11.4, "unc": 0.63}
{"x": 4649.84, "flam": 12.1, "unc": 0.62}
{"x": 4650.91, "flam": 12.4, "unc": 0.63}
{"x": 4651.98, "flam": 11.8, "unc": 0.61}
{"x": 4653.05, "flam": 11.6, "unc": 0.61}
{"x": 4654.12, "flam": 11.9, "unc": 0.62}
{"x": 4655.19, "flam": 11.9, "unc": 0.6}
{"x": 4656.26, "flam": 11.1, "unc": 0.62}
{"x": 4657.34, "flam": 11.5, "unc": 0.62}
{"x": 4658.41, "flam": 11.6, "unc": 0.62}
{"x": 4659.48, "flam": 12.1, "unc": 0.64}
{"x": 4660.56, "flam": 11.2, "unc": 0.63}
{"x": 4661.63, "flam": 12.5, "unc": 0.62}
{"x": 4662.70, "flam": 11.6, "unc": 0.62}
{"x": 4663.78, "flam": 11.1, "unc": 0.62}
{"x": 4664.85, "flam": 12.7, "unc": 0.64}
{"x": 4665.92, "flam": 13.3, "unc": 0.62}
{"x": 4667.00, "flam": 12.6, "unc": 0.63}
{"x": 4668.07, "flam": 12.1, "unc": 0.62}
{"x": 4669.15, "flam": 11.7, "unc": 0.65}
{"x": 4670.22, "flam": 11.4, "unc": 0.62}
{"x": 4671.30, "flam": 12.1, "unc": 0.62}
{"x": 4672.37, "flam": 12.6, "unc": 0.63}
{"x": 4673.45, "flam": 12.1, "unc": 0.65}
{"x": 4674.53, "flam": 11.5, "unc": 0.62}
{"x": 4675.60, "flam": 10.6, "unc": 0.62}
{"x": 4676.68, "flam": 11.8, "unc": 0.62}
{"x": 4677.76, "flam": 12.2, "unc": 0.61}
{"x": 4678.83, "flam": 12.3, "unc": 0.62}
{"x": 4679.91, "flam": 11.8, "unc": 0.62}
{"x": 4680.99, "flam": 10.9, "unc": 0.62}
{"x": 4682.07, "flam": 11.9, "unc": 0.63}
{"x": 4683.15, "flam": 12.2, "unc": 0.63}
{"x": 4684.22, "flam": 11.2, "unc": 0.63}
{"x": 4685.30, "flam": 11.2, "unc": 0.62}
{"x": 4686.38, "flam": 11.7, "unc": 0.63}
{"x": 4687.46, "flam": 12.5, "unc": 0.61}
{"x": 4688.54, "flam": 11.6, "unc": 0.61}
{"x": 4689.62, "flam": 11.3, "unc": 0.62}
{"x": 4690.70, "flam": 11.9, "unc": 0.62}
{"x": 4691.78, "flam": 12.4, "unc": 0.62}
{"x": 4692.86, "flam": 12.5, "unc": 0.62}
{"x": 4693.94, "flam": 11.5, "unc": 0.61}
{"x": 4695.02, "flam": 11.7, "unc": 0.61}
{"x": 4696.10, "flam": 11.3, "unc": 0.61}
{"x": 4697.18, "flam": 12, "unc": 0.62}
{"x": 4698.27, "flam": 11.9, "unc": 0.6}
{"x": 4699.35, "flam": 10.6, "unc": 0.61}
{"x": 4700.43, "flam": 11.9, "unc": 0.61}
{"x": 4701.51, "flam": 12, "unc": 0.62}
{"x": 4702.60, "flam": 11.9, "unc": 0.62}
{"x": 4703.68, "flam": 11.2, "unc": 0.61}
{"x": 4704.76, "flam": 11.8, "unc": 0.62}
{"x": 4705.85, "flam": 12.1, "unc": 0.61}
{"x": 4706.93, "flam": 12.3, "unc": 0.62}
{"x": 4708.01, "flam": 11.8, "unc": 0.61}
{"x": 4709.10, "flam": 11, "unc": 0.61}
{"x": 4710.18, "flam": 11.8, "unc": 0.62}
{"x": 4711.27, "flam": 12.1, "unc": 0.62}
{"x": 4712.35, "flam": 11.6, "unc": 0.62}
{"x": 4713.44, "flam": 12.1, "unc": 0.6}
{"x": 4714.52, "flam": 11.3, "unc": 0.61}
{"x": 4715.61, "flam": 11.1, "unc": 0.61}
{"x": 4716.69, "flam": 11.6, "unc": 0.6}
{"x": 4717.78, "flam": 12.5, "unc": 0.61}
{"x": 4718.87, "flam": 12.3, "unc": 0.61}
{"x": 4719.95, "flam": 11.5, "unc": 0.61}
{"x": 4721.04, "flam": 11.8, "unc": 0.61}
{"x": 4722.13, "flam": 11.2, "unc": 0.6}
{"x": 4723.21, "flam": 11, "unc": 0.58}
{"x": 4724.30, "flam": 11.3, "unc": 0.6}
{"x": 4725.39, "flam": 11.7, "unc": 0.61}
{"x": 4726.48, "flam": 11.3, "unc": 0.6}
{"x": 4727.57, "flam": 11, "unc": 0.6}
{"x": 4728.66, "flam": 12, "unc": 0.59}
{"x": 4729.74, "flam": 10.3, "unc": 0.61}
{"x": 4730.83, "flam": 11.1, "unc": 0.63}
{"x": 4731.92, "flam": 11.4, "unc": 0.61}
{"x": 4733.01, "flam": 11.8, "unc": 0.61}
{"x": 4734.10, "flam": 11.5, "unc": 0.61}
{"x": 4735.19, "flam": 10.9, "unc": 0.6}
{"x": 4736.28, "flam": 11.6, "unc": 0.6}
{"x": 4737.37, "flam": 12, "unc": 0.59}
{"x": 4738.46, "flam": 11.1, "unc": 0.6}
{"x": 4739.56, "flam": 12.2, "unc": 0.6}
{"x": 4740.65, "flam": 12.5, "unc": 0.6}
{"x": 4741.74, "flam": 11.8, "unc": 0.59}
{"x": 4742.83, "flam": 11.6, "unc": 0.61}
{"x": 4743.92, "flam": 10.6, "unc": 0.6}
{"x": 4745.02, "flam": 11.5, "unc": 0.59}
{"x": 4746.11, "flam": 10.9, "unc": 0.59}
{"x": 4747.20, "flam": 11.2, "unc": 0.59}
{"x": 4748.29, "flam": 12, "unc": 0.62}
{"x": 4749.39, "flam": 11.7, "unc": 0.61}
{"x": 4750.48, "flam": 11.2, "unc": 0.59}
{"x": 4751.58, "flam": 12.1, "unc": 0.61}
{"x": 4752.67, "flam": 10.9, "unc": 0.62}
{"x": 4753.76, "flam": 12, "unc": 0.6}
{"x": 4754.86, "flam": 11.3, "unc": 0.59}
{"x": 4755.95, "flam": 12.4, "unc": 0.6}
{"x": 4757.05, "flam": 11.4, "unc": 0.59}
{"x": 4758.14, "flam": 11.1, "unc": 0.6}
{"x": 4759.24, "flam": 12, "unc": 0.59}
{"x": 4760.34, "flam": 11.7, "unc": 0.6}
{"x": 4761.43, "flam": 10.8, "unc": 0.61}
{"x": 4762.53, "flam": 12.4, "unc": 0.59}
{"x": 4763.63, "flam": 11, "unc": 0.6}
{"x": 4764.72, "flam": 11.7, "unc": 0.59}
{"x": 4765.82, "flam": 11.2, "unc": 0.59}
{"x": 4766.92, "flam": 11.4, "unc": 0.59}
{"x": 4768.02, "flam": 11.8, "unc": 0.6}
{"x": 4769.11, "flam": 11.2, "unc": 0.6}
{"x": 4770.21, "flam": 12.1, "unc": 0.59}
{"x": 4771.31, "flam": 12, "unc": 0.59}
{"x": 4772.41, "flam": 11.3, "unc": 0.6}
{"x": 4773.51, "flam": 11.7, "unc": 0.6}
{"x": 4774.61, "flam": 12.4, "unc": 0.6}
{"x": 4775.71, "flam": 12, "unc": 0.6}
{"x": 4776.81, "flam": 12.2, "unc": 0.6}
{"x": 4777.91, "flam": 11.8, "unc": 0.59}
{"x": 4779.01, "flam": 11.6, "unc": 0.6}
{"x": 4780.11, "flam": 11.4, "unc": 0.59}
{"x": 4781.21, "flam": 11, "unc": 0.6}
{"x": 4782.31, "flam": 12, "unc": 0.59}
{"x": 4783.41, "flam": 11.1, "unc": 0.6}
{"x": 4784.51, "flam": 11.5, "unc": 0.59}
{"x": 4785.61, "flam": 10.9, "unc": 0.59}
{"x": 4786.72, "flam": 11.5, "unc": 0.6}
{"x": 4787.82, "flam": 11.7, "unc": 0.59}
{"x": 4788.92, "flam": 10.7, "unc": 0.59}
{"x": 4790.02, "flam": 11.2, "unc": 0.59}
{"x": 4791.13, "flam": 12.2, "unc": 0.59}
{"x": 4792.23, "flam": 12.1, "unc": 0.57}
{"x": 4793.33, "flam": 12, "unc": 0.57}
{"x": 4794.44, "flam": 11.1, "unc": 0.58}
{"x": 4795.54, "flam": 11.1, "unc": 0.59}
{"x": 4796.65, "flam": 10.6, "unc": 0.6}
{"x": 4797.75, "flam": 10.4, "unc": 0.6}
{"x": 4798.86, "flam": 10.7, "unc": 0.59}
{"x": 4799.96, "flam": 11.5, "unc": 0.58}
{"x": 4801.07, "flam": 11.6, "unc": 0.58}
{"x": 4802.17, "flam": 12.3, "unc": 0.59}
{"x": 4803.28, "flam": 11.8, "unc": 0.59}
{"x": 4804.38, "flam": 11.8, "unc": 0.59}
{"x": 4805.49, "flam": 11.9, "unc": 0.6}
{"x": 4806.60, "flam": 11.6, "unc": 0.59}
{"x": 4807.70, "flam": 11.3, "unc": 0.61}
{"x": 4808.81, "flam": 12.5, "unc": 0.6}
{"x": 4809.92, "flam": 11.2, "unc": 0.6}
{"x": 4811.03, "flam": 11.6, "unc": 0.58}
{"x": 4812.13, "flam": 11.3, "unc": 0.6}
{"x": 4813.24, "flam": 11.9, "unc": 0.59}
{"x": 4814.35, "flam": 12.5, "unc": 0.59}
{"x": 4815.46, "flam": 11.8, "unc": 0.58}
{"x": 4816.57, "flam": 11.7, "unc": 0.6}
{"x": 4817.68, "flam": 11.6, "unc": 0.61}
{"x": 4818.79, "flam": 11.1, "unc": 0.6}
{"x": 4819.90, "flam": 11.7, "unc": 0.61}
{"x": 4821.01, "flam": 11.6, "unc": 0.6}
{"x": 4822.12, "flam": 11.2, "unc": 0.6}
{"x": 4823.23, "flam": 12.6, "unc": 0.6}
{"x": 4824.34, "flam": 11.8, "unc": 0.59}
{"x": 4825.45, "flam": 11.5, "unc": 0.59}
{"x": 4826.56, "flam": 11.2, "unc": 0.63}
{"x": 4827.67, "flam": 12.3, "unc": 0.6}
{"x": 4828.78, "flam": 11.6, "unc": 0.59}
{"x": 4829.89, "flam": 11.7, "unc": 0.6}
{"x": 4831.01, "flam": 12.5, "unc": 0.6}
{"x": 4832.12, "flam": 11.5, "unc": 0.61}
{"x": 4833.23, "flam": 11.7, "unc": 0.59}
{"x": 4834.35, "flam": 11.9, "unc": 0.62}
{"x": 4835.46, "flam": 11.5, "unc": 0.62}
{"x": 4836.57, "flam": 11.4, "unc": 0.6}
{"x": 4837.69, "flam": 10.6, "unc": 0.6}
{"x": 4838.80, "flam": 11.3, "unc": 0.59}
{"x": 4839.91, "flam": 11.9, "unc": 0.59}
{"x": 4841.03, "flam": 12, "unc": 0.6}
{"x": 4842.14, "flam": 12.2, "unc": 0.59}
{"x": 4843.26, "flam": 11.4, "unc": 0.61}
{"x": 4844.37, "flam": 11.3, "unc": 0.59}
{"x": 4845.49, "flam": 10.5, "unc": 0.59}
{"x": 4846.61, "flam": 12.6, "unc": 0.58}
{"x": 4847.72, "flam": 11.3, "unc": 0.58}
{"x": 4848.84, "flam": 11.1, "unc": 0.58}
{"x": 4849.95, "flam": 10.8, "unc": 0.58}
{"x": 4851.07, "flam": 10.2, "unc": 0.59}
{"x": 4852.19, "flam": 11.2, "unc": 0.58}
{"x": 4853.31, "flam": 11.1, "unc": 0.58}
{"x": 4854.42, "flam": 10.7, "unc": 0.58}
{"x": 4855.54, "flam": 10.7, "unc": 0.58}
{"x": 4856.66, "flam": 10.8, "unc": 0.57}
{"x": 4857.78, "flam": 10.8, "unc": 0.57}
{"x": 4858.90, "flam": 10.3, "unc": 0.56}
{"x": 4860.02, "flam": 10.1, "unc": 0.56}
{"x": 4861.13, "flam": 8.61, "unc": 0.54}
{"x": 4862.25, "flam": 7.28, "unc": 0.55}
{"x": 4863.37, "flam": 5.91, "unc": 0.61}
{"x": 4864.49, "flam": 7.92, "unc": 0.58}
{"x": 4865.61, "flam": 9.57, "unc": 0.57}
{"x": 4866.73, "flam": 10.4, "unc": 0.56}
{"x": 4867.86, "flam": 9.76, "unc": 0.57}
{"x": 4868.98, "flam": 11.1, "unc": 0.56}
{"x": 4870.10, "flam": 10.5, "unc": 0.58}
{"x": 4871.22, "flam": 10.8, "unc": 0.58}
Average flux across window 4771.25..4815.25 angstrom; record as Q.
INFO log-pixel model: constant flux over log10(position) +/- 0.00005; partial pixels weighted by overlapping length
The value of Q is 11.6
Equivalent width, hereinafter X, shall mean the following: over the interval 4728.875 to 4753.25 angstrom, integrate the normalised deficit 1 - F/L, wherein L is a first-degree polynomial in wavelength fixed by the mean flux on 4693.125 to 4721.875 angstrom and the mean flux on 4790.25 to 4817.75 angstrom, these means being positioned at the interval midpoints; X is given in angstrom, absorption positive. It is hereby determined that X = 0.5 angstrom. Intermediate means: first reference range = 11.7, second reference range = 11.6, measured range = 11.5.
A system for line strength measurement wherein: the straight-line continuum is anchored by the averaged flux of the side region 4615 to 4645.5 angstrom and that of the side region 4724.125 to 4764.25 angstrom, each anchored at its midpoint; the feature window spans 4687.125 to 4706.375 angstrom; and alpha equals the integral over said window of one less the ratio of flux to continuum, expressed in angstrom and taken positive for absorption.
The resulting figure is -0.4 angstrom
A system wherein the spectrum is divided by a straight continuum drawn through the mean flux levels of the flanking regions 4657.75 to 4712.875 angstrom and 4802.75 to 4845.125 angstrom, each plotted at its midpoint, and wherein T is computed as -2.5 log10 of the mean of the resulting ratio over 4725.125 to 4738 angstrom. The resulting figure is 0.04 mag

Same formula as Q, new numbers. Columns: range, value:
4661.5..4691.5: 11.9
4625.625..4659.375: 11.6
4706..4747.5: 11.5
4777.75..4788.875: 11.4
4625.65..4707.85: 11.7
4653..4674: 11.9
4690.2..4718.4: 11.8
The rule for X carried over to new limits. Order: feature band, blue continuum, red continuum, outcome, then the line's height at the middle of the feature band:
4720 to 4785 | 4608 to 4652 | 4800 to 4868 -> -1.23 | 11.3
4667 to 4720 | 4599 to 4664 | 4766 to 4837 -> -0.71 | 11.6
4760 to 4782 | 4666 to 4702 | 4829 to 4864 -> -0.65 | 11.3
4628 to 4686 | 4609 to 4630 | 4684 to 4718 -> -0.67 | 11.6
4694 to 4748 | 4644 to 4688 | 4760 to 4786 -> 0.60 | 11.7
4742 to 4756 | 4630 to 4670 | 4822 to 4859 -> 0.12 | 11.6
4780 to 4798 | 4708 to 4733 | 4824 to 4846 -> 0.35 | 11.6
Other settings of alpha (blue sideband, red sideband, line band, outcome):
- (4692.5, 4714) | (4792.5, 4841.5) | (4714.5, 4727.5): 0.2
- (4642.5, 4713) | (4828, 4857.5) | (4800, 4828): -0.7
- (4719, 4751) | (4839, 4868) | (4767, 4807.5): -2.0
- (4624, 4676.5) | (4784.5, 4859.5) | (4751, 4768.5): 0.0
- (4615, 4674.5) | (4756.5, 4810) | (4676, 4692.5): -0.2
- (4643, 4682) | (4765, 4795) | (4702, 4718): 0.0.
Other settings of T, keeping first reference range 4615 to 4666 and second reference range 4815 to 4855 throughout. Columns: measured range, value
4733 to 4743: -0.012 mag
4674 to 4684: -0.007 mag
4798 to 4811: -0.009 mag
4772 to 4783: -0.018 mag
